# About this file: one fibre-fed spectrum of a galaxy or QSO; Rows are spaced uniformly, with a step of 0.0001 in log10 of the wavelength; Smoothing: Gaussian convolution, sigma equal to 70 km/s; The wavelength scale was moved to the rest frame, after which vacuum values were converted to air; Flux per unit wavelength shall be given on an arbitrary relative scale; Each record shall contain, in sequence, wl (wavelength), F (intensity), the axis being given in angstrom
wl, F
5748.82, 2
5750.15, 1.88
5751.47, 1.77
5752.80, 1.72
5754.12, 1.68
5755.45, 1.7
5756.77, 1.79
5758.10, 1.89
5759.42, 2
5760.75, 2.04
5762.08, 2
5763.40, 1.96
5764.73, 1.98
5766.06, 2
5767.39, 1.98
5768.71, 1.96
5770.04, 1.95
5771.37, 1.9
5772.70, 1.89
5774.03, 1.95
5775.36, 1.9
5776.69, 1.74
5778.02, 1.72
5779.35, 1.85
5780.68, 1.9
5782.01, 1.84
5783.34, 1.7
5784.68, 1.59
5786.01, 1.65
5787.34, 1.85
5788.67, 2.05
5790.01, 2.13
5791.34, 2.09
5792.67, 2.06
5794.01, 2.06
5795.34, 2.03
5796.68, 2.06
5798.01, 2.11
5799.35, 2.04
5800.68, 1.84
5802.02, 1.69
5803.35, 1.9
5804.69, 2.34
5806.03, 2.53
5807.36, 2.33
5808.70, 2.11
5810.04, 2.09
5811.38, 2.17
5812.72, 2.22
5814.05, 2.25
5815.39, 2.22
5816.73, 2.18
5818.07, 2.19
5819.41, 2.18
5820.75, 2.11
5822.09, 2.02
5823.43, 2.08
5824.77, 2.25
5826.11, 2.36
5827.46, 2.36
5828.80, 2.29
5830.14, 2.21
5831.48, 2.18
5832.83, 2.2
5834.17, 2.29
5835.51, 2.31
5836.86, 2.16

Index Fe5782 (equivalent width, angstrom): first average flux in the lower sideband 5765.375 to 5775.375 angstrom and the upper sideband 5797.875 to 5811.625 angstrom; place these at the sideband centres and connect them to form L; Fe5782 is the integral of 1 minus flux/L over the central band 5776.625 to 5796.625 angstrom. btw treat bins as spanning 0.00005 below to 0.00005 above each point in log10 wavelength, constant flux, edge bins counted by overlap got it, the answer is 1.2 angstrom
